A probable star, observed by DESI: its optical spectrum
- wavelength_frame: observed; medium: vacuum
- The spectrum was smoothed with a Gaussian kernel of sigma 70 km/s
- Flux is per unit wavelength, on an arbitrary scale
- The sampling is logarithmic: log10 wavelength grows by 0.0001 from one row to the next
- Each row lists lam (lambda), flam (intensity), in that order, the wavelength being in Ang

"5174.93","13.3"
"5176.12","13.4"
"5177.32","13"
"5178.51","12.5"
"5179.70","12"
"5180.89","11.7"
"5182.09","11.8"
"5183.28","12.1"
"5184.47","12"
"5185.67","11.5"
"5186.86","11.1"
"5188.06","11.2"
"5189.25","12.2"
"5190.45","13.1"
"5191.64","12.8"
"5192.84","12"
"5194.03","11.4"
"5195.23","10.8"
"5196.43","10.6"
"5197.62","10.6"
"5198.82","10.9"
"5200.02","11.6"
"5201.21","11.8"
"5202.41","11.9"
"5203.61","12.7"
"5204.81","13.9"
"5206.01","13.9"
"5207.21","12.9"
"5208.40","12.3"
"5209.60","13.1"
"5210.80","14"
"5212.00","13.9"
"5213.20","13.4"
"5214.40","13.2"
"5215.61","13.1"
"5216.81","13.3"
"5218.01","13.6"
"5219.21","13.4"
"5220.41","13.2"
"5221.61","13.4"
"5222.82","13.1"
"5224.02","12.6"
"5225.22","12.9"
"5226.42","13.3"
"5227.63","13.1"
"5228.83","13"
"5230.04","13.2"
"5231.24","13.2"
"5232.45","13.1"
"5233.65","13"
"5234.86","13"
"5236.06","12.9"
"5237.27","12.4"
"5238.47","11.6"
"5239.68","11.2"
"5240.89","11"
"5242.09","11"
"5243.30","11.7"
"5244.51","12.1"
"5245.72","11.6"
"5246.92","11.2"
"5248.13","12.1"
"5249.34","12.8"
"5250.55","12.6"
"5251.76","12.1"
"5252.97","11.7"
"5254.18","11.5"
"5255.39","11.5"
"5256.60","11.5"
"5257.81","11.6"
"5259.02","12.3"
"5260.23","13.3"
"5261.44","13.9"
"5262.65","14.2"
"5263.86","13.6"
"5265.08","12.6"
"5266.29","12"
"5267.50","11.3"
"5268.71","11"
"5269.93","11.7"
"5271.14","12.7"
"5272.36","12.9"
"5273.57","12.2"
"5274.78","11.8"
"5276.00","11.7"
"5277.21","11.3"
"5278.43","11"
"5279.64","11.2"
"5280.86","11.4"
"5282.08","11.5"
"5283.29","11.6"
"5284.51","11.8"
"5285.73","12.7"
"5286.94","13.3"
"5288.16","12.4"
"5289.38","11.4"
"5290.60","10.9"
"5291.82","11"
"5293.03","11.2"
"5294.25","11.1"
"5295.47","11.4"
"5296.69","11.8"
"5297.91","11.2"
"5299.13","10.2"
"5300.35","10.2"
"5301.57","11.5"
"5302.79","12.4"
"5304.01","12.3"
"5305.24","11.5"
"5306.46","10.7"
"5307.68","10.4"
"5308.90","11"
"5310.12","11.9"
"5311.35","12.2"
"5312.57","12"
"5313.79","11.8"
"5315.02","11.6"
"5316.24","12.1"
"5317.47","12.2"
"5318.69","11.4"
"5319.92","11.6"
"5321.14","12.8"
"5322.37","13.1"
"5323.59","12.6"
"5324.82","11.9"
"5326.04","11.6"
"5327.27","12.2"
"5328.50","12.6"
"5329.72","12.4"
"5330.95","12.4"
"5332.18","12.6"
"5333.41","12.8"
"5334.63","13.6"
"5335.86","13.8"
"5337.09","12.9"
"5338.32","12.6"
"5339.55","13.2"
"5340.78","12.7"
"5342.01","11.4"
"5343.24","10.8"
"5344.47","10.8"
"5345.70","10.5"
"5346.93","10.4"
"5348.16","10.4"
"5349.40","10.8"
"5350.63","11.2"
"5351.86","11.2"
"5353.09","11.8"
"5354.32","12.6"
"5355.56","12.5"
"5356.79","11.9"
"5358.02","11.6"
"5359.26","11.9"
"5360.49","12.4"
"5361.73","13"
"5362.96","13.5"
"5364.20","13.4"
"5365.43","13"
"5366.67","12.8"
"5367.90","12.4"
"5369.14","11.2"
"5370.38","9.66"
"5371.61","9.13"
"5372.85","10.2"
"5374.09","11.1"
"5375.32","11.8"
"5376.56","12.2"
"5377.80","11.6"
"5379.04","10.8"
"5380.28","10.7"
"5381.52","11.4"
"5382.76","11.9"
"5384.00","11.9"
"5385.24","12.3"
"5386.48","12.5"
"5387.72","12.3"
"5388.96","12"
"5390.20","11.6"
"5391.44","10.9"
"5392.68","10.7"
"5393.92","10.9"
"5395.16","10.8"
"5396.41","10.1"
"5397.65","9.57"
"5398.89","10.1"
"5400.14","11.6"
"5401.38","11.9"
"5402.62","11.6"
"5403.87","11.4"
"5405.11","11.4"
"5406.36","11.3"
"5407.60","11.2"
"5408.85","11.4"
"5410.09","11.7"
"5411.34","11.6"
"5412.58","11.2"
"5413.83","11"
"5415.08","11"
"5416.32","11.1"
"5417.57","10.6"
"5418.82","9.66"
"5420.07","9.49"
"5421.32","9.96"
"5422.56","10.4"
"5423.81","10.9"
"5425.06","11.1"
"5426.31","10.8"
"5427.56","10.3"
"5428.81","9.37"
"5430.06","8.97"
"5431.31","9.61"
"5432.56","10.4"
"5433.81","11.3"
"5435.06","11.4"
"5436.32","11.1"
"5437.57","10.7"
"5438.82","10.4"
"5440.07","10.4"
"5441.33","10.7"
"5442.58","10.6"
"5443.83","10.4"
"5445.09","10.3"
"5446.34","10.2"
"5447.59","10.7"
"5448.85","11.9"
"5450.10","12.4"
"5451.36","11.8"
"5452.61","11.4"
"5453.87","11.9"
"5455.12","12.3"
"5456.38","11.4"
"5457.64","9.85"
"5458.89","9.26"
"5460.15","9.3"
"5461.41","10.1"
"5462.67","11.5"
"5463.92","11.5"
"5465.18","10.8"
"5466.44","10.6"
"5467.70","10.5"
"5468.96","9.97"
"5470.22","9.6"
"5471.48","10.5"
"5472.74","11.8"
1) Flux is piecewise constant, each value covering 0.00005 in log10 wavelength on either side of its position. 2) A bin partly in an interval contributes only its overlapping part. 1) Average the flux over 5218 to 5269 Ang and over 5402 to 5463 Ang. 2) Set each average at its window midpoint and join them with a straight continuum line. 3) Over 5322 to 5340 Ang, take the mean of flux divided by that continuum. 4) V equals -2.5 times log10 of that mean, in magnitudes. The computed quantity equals -0.089 mag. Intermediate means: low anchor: 12.4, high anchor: 10.8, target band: 12.7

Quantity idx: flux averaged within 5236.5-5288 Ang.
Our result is 12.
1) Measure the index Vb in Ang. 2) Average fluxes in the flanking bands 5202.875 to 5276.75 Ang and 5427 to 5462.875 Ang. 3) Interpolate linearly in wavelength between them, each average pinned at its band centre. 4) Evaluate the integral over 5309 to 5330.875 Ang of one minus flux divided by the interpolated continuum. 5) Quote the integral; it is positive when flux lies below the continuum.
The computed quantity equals -0.5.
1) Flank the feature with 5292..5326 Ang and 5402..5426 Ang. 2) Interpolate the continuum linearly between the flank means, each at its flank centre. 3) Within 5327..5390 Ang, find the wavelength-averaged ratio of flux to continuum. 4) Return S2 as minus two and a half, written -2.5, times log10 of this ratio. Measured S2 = -0.05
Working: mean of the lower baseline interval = 11.6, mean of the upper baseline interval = 10.9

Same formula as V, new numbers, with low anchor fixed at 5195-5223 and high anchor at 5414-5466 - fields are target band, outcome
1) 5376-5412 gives -0.03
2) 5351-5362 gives -0.06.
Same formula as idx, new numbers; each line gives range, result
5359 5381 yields 11.7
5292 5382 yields 11.8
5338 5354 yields 11.4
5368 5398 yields 11.2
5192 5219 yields 12.5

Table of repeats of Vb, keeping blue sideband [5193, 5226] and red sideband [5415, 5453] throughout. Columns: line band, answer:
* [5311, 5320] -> -0.1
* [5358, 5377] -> -1.0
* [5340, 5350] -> 0.4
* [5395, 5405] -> 0.0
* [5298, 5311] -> 0.6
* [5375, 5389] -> -0.9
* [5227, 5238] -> -0.5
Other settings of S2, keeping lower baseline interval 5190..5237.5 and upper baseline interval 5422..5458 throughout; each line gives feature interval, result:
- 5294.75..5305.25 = 0.06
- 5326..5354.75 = -0.03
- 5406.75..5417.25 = -0.02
